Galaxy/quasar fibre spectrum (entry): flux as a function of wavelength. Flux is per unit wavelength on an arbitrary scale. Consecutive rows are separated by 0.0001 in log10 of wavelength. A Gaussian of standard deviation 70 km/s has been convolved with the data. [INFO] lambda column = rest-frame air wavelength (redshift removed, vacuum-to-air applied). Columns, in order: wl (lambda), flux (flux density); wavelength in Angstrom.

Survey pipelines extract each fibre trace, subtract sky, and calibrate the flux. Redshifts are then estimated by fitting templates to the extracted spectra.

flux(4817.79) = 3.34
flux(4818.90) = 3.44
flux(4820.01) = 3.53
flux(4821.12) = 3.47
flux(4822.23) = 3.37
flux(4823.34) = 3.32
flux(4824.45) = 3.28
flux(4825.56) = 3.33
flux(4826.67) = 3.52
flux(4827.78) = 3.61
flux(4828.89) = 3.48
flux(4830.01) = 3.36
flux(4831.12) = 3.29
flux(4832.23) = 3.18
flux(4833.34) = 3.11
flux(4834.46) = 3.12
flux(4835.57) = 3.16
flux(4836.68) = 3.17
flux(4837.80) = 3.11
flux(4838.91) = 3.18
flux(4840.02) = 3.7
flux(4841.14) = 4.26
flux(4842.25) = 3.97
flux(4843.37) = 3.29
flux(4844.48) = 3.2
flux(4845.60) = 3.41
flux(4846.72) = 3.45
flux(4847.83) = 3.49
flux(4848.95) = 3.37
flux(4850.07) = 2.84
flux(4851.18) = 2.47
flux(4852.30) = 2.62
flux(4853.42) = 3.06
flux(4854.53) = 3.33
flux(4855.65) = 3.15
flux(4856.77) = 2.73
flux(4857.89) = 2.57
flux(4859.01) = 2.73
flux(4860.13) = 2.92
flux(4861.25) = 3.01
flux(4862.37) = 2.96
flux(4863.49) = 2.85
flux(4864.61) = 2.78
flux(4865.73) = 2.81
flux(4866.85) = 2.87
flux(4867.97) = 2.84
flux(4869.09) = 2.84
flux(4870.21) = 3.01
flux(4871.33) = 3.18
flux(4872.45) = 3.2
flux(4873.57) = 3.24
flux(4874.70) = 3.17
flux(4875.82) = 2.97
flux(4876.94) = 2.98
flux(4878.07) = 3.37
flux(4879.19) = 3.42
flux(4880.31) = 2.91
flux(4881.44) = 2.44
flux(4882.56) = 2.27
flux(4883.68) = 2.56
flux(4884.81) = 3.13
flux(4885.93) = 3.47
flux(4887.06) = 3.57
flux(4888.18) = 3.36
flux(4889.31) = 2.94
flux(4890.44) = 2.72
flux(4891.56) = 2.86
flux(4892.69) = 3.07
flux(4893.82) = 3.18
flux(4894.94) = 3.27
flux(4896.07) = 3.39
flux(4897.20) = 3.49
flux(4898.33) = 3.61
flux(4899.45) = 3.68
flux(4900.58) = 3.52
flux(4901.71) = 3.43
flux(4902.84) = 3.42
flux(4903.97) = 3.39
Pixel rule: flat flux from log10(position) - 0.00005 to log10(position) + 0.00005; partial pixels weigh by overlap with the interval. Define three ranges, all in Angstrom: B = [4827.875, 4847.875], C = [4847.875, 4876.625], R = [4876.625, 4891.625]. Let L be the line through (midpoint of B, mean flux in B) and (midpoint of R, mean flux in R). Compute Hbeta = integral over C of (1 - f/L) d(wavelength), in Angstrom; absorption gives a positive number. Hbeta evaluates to 2.1 Angstrom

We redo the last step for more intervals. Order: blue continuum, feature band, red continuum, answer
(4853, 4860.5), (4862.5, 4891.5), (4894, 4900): 1.86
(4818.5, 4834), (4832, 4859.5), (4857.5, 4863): -1.03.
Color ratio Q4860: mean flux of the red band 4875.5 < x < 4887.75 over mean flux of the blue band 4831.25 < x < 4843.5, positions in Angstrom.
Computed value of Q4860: 0.89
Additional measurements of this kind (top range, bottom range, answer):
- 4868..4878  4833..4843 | 0.90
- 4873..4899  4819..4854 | 0.94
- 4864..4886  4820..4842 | 0.88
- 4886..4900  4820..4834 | 0.97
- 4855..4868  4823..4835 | 0.86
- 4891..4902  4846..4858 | 1.11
